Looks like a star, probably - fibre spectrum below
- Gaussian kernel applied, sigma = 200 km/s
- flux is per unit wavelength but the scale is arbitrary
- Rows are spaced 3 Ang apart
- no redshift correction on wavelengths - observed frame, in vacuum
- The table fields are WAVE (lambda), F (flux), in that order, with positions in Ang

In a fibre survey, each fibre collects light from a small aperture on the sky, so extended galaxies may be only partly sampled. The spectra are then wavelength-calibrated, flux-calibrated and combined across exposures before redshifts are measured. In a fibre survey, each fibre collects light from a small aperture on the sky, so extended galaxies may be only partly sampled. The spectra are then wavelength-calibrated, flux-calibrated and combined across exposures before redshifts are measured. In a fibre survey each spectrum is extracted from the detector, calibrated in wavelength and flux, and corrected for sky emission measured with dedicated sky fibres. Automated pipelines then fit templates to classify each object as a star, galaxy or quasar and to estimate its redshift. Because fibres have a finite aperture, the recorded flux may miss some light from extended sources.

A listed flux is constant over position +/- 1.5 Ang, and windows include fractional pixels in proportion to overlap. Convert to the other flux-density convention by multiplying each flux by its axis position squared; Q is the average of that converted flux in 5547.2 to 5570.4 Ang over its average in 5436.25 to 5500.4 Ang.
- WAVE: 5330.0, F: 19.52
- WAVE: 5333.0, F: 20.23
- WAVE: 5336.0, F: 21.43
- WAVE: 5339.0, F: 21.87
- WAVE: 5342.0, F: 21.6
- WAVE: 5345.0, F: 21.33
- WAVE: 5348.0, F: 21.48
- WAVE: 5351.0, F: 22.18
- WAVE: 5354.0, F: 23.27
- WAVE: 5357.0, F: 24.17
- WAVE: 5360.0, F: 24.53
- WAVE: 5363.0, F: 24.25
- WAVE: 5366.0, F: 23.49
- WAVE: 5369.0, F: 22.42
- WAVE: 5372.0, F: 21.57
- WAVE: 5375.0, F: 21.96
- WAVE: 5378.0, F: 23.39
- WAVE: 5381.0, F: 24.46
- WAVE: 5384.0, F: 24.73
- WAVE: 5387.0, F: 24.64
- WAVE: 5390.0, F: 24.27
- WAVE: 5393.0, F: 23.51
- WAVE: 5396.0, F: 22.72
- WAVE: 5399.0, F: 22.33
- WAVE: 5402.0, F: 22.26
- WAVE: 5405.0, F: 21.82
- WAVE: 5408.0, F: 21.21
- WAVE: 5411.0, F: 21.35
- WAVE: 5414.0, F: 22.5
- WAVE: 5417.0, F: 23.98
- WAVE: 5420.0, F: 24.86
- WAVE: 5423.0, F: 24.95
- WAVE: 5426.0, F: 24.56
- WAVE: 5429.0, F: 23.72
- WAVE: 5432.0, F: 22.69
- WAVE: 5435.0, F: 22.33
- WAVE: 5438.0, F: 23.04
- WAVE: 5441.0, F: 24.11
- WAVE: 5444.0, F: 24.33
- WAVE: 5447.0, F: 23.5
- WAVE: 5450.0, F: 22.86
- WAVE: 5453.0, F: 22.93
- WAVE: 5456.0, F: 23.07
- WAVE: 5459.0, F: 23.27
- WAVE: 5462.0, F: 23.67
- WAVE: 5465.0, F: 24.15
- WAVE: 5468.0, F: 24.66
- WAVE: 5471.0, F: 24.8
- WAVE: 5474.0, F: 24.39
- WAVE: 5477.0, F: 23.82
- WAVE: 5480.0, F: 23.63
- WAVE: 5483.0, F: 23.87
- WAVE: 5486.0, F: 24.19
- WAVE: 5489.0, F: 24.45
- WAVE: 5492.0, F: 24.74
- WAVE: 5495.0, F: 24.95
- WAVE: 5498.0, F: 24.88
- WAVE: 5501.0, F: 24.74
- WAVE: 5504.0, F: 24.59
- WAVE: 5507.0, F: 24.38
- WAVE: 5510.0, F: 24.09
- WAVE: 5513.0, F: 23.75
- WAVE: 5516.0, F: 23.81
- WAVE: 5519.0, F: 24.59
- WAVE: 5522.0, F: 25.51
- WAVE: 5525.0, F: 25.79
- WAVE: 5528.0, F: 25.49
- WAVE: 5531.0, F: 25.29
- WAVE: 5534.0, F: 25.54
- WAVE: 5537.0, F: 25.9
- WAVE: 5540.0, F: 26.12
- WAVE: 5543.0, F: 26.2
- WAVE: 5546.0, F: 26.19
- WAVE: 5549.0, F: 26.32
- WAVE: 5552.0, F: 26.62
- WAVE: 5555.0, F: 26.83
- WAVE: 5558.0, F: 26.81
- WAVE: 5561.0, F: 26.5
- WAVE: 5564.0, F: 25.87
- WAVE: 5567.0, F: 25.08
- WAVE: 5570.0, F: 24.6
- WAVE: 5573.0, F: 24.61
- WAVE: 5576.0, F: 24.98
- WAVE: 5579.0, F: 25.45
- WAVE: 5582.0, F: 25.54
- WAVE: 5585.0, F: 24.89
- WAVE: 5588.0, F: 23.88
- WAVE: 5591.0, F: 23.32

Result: 1.13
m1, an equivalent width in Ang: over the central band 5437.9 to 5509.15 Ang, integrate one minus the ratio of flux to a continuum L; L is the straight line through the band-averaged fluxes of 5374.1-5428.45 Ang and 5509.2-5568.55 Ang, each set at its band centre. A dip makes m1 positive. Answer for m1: 1.4 Ang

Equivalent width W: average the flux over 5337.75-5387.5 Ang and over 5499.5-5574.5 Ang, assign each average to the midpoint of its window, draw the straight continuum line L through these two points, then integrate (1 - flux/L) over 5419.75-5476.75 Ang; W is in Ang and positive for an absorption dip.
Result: 1.0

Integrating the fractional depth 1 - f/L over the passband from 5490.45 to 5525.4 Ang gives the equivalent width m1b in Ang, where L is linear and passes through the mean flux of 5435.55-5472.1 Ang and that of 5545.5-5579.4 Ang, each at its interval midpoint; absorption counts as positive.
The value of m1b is 0.2 Ang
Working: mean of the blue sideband 23.7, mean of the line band 24.6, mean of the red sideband 25.8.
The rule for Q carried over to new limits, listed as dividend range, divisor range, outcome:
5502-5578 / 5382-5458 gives 1.14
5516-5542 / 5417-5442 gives 1.11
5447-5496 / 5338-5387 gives 1.08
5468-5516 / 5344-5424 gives 1.10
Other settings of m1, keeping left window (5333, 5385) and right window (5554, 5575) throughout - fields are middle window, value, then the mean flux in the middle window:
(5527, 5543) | -0.28 Ang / 25.7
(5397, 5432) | 0.77 Ang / 23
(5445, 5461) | 0.61 Ang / 23.2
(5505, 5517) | 0.43 Ang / 24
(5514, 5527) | 0.09 Ang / 24.9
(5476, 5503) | 0.28 Ang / 24.4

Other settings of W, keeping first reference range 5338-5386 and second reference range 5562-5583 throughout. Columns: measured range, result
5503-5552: -1.1 Ang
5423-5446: 0.1 Ang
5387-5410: 0.6 Ang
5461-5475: -0.2 Ang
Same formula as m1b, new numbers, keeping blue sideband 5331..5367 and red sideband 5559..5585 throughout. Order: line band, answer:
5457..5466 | 0.1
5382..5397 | -0.7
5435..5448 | 0.0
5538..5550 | -0.6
